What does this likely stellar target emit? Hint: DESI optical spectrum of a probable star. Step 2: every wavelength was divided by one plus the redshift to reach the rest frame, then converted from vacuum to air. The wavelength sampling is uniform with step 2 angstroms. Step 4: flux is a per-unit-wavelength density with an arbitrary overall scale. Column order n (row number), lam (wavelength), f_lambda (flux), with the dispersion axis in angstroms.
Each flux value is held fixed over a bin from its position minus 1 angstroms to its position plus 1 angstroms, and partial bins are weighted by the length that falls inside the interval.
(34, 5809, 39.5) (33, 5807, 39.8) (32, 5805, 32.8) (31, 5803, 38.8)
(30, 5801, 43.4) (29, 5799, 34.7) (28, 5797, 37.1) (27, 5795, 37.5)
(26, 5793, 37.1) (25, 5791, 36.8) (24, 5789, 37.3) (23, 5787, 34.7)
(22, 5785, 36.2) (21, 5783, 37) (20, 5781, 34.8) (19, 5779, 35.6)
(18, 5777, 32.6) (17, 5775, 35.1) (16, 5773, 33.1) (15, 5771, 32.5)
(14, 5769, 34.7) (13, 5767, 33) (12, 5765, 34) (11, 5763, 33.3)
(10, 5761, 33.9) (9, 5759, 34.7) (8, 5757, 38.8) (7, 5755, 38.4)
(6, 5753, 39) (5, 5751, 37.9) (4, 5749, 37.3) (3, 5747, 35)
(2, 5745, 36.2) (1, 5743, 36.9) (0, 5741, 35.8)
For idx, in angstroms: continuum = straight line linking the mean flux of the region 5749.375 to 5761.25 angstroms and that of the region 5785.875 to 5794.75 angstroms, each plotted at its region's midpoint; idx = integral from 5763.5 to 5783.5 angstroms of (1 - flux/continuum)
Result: 1.50 angstroms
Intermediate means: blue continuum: 37.3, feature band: 34.1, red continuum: 36.6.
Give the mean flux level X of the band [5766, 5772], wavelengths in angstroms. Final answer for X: 33.4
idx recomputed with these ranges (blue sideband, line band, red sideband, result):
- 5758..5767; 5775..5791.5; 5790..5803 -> 0.3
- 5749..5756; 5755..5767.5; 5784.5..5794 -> 0.9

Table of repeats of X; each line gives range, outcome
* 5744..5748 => 35.6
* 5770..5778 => 33.3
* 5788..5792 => 37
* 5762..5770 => 33.8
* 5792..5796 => 37.3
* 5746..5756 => 37.5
